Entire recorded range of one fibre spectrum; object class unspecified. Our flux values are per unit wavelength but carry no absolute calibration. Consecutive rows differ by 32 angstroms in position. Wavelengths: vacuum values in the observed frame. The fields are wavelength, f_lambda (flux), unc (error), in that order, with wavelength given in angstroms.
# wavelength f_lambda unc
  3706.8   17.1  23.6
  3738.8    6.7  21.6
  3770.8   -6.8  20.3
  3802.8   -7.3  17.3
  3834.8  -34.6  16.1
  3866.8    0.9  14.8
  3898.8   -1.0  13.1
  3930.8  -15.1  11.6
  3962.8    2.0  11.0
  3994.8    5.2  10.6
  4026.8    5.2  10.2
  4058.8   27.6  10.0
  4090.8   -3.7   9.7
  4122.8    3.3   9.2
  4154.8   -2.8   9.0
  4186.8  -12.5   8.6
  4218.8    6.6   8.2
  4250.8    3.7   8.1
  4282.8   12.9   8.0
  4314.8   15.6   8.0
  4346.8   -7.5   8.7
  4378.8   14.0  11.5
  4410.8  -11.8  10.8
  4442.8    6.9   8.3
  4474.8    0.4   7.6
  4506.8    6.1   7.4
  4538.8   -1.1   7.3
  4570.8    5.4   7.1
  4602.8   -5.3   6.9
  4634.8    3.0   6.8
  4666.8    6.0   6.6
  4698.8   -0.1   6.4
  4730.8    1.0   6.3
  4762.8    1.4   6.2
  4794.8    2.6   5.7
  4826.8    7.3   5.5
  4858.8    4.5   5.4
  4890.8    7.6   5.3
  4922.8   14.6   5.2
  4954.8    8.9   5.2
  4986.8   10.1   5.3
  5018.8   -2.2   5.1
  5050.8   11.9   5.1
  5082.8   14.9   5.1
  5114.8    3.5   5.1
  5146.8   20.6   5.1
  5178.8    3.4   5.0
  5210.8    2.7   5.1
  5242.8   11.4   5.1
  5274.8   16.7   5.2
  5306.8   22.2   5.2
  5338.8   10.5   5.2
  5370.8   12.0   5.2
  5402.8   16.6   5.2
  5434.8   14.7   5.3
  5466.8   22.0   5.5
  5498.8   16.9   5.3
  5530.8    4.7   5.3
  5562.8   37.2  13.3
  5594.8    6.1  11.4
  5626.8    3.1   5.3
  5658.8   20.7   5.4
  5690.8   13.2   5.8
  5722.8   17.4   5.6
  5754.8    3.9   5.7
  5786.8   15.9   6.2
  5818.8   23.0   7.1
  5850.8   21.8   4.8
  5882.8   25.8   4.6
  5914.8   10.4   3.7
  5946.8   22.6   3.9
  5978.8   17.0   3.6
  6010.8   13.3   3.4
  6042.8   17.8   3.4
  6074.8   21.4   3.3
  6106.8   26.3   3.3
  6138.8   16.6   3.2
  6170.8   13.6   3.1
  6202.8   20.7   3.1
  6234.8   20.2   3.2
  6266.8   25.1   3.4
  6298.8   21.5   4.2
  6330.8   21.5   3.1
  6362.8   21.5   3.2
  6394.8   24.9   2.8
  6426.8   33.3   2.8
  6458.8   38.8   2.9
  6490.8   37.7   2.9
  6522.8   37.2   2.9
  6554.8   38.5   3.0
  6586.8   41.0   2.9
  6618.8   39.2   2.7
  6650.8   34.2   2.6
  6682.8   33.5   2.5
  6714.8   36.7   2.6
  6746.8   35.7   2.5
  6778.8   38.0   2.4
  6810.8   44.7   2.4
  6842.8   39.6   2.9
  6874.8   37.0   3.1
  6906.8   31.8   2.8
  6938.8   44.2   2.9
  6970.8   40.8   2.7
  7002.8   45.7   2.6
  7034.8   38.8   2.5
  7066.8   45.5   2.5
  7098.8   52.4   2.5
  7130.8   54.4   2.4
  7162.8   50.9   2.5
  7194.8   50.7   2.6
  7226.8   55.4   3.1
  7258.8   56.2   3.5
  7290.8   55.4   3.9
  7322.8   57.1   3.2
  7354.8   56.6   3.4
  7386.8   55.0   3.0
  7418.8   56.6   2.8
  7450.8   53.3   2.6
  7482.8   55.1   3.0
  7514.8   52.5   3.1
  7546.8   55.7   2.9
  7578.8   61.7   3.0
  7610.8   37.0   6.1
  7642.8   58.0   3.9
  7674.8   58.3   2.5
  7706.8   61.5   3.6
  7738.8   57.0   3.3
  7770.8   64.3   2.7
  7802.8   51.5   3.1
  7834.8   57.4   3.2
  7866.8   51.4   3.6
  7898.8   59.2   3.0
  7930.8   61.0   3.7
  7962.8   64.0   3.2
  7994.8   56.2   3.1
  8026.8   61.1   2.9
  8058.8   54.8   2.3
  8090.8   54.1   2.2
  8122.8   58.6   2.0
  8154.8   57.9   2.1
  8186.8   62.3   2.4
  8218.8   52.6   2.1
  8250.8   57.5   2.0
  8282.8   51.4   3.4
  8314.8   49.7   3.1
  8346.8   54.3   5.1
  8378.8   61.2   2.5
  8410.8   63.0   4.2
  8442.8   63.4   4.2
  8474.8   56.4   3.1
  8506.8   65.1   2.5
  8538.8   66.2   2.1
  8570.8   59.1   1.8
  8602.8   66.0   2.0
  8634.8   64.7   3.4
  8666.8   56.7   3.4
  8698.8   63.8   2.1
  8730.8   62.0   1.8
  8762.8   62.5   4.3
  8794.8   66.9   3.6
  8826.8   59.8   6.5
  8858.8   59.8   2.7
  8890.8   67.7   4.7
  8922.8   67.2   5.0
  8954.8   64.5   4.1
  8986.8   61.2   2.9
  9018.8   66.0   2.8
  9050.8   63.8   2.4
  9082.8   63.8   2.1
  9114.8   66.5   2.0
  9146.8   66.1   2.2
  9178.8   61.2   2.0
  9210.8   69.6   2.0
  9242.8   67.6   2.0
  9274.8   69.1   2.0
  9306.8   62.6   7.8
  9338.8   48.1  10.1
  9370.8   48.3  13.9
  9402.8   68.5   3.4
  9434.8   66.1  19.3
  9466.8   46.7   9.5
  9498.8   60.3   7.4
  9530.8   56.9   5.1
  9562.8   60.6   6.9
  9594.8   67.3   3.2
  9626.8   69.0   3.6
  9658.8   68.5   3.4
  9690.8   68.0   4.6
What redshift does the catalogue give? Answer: 0.605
